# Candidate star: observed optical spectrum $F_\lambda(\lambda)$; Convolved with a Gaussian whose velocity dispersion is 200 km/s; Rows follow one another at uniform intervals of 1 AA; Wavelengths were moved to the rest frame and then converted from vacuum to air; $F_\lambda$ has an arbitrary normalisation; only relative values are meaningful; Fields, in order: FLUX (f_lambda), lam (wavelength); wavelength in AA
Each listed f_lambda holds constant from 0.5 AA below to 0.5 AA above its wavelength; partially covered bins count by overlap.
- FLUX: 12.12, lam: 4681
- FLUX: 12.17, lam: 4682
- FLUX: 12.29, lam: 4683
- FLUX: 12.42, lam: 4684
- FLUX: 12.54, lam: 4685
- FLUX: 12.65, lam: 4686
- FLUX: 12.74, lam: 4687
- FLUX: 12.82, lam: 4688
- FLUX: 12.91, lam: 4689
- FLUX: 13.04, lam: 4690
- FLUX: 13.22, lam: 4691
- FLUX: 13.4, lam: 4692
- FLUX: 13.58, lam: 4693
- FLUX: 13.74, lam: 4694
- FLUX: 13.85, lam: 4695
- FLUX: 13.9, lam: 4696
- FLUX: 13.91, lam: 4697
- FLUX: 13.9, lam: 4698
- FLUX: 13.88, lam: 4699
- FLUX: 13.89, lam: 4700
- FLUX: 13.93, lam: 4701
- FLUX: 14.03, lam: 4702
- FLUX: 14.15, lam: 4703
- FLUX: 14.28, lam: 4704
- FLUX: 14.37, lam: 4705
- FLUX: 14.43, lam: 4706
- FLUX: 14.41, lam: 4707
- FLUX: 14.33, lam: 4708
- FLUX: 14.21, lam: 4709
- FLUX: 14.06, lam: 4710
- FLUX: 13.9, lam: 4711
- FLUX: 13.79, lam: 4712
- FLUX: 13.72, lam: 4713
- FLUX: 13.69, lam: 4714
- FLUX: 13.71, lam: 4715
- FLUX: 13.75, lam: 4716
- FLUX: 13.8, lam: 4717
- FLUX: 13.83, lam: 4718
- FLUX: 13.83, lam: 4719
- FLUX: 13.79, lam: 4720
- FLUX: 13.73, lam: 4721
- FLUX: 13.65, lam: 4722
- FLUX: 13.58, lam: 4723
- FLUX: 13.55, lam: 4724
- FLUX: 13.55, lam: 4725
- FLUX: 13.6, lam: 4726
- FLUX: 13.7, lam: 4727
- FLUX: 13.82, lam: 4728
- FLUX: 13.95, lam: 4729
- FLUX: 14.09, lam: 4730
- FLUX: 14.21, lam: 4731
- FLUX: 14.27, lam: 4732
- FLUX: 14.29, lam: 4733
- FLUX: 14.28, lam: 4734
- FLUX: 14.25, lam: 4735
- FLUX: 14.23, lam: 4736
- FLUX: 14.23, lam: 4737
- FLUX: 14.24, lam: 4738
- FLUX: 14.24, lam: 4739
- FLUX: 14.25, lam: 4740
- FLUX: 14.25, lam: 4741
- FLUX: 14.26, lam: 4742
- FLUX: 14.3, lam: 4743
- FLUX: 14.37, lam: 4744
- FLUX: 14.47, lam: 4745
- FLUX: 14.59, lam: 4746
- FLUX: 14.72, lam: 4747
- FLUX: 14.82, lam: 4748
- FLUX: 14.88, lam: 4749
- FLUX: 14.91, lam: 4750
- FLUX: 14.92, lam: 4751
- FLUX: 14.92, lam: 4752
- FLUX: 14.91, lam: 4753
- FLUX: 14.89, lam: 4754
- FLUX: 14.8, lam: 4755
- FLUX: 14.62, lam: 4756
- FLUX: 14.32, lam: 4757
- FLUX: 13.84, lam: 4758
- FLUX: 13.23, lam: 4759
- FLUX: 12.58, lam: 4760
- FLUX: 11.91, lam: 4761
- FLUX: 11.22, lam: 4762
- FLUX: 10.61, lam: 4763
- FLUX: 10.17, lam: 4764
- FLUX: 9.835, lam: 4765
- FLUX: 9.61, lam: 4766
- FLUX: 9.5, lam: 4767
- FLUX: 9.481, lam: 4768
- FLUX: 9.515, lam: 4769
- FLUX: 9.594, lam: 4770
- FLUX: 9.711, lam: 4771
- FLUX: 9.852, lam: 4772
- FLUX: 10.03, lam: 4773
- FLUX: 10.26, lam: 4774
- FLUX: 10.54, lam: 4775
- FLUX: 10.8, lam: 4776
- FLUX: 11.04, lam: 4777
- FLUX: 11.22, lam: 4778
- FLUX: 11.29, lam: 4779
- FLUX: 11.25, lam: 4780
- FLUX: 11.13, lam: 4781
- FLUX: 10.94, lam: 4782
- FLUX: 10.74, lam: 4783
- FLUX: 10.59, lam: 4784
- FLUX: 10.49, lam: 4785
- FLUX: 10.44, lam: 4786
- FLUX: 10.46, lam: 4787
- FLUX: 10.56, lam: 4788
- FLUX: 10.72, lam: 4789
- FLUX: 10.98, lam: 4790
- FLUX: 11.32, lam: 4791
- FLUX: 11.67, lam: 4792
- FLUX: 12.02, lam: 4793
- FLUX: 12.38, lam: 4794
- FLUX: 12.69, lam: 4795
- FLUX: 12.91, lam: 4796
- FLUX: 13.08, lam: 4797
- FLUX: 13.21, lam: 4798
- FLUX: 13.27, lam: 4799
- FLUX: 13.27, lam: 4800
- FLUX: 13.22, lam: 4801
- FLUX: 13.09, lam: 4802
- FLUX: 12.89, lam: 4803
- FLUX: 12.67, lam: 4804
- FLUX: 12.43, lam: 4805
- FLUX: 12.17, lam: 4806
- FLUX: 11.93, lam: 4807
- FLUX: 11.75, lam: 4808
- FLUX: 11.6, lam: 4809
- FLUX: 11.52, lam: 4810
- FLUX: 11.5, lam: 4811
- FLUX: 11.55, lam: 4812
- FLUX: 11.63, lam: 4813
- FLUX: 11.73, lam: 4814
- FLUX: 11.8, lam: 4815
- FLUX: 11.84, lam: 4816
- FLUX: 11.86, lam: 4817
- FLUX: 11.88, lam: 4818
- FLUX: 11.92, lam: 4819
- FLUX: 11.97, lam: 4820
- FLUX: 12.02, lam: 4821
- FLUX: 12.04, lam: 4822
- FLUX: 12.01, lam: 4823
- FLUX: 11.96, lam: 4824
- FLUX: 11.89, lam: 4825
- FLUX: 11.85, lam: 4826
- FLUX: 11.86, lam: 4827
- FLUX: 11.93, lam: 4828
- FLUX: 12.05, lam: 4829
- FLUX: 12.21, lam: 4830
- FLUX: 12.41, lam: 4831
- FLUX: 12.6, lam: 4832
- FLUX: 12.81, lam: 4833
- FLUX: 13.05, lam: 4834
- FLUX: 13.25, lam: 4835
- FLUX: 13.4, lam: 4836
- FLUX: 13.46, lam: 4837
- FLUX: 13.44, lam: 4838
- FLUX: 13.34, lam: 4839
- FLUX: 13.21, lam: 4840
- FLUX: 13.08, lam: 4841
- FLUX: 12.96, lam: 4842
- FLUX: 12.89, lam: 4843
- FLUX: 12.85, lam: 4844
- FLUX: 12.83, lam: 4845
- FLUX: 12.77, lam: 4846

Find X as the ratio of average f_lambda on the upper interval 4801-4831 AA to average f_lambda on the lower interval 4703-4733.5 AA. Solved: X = 0.9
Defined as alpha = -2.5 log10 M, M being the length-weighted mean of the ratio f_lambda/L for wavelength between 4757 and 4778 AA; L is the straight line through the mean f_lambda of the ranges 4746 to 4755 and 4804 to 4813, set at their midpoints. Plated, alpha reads 0.28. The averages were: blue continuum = 14.9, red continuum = 11.8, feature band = 10.8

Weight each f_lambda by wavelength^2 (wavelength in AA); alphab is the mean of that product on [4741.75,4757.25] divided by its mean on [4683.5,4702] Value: 1.12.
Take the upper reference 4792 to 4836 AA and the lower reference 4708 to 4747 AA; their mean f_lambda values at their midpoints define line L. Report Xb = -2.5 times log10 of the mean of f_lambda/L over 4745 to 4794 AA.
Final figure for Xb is 0.12 mag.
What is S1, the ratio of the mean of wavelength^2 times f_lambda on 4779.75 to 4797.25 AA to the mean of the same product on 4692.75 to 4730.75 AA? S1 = 0.8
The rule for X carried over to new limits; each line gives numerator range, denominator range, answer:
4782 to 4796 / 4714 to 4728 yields 0.82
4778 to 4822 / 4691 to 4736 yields 0.85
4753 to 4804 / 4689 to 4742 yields 0.83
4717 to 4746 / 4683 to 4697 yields 1.07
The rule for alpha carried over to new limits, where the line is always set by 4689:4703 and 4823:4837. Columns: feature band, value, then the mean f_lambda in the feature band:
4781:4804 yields 0.081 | 11.9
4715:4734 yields -0.033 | 13.8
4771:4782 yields 0.206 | 10.7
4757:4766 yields 0.121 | 11.7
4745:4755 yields -0.127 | 14.8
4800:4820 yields 0.047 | 12.1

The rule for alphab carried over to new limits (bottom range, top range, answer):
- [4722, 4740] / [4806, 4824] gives 0.87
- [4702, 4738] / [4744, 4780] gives 0.89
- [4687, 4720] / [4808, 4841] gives 0.93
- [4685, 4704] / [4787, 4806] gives 0.95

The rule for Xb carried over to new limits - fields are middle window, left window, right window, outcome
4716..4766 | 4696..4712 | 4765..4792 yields -0.13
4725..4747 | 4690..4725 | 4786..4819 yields -0.07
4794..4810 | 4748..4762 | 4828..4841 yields 0.06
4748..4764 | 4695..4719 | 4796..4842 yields -0.03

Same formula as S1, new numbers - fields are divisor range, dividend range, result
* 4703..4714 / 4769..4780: 0.76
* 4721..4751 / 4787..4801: 0.88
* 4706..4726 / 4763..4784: 0.77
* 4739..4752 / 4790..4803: 0.89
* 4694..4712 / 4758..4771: 0.78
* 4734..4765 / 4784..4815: 0.88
